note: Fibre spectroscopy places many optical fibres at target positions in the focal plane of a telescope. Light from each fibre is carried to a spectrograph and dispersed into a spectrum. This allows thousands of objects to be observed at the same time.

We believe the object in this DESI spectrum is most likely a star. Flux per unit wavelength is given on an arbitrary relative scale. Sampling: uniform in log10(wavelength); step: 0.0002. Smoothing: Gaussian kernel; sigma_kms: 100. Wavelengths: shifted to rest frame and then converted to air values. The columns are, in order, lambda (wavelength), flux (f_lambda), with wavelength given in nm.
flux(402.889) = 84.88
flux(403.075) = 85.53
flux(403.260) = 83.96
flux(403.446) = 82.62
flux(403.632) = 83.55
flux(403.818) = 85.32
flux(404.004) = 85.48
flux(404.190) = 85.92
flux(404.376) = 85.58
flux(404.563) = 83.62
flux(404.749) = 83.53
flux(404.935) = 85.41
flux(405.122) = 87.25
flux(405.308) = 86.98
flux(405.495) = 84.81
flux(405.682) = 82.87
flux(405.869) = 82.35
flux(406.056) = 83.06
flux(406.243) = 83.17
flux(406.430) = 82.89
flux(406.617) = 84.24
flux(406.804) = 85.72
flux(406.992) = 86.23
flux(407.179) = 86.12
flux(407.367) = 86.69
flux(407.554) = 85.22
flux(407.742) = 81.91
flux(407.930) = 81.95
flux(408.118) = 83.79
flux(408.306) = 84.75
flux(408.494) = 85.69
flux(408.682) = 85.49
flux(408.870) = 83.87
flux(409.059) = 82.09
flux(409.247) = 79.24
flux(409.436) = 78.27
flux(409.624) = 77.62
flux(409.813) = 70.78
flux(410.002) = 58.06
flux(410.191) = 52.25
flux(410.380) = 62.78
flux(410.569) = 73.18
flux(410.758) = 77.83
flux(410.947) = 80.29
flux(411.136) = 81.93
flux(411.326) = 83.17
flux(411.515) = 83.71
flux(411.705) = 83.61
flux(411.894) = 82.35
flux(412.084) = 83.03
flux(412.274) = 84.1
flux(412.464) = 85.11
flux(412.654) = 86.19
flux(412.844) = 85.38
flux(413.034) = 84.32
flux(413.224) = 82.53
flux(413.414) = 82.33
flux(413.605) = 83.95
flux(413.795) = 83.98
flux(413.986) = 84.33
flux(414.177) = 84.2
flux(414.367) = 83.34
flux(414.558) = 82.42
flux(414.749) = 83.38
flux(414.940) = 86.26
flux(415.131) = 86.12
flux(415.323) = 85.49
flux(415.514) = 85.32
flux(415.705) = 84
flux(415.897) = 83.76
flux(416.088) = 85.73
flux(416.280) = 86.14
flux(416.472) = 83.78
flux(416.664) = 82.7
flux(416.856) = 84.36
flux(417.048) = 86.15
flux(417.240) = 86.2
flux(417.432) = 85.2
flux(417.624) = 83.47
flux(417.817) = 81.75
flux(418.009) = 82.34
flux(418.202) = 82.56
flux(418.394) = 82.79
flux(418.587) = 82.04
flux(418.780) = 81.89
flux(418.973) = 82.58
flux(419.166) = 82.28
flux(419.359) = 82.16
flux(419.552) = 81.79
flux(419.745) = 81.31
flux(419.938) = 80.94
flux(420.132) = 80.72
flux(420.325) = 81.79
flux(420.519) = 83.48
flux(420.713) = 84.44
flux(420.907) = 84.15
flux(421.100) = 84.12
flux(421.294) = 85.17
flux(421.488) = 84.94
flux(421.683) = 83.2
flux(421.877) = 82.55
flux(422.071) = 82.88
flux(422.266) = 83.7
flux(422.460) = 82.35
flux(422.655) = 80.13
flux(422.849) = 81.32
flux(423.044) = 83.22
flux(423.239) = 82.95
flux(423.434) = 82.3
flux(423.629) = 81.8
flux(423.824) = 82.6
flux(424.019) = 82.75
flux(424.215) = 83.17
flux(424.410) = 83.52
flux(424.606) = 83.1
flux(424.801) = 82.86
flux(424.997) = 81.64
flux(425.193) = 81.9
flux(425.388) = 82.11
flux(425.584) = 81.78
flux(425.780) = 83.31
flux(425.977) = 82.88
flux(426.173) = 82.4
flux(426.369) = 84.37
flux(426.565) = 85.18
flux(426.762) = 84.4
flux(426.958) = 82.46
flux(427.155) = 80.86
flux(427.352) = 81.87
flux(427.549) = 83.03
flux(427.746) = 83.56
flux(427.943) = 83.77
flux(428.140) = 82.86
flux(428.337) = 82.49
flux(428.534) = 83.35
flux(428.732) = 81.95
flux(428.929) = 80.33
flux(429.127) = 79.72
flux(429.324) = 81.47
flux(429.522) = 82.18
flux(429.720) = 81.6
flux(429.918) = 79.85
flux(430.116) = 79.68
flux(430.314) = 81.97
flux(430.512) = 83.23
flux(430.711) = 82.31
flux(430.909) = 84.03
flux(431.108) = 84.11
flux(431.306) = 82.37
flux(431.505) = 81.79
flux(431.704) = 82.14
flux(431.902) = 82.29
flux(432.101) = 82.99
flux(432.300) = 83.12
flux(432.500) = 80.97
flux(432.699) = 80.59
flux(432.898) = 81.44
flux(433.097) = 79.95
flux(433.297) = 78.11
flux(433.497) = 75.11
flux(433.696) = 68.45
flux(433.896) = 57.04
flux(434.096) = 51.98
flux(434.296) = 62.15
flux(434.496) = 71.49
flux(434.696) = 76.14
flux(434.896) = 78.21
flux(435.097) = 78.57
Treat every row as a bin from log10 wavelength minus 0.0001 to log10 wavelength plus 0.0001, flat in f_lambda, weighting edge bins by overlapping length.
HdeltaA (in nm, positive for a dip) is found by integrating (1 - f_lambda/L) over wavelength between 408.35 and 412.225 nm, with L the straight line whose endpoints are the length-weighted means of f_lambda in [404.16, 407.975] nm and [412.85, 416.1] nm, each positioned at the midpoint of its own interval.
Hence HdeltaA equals 0.32 nm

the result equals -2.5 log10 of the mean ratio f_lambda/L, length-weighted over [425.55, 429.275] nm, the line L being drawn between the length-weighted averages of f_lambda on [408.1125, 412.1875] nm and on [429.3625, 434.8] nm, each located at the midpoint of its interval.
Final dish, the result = -0.07 mag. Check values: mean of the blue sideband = 77.8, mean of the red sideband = 77.7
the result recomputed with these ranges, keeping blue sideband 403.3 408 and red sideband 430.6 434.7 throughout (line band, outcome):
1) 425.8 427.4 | -0.06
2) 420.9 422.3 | -0.05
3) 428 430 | -0.05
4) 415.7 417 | -0.04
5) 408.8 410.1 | 0.11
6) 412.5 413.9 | -0.02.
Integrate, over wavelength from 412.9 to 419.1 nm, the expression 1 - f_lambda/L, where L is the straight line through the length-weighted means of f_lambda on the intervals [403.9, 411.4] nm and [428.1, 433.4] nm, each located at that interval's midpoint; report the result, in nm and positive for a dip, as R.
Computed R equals -0.20 nm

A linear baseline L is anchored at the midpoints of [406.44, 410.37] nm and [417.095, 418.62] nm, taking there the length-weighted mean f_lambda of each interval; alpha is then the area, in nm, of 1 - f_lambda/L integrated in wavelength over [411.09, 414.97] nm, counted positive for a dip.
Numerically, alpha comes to -0.11 nm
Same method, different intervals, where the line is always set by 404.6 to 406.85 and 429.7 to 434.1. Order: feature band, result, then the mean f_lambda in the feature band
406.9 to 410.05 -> 0.09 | 81.4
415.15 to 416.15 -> -0.03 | 84.9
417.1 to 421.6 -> -0.08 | 83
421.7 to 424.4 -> -0.06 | 82.5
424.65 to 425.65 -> -0.02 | 82.2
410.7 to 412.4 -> 0.02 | 82.4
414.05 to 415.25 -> -0.03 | 84.3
